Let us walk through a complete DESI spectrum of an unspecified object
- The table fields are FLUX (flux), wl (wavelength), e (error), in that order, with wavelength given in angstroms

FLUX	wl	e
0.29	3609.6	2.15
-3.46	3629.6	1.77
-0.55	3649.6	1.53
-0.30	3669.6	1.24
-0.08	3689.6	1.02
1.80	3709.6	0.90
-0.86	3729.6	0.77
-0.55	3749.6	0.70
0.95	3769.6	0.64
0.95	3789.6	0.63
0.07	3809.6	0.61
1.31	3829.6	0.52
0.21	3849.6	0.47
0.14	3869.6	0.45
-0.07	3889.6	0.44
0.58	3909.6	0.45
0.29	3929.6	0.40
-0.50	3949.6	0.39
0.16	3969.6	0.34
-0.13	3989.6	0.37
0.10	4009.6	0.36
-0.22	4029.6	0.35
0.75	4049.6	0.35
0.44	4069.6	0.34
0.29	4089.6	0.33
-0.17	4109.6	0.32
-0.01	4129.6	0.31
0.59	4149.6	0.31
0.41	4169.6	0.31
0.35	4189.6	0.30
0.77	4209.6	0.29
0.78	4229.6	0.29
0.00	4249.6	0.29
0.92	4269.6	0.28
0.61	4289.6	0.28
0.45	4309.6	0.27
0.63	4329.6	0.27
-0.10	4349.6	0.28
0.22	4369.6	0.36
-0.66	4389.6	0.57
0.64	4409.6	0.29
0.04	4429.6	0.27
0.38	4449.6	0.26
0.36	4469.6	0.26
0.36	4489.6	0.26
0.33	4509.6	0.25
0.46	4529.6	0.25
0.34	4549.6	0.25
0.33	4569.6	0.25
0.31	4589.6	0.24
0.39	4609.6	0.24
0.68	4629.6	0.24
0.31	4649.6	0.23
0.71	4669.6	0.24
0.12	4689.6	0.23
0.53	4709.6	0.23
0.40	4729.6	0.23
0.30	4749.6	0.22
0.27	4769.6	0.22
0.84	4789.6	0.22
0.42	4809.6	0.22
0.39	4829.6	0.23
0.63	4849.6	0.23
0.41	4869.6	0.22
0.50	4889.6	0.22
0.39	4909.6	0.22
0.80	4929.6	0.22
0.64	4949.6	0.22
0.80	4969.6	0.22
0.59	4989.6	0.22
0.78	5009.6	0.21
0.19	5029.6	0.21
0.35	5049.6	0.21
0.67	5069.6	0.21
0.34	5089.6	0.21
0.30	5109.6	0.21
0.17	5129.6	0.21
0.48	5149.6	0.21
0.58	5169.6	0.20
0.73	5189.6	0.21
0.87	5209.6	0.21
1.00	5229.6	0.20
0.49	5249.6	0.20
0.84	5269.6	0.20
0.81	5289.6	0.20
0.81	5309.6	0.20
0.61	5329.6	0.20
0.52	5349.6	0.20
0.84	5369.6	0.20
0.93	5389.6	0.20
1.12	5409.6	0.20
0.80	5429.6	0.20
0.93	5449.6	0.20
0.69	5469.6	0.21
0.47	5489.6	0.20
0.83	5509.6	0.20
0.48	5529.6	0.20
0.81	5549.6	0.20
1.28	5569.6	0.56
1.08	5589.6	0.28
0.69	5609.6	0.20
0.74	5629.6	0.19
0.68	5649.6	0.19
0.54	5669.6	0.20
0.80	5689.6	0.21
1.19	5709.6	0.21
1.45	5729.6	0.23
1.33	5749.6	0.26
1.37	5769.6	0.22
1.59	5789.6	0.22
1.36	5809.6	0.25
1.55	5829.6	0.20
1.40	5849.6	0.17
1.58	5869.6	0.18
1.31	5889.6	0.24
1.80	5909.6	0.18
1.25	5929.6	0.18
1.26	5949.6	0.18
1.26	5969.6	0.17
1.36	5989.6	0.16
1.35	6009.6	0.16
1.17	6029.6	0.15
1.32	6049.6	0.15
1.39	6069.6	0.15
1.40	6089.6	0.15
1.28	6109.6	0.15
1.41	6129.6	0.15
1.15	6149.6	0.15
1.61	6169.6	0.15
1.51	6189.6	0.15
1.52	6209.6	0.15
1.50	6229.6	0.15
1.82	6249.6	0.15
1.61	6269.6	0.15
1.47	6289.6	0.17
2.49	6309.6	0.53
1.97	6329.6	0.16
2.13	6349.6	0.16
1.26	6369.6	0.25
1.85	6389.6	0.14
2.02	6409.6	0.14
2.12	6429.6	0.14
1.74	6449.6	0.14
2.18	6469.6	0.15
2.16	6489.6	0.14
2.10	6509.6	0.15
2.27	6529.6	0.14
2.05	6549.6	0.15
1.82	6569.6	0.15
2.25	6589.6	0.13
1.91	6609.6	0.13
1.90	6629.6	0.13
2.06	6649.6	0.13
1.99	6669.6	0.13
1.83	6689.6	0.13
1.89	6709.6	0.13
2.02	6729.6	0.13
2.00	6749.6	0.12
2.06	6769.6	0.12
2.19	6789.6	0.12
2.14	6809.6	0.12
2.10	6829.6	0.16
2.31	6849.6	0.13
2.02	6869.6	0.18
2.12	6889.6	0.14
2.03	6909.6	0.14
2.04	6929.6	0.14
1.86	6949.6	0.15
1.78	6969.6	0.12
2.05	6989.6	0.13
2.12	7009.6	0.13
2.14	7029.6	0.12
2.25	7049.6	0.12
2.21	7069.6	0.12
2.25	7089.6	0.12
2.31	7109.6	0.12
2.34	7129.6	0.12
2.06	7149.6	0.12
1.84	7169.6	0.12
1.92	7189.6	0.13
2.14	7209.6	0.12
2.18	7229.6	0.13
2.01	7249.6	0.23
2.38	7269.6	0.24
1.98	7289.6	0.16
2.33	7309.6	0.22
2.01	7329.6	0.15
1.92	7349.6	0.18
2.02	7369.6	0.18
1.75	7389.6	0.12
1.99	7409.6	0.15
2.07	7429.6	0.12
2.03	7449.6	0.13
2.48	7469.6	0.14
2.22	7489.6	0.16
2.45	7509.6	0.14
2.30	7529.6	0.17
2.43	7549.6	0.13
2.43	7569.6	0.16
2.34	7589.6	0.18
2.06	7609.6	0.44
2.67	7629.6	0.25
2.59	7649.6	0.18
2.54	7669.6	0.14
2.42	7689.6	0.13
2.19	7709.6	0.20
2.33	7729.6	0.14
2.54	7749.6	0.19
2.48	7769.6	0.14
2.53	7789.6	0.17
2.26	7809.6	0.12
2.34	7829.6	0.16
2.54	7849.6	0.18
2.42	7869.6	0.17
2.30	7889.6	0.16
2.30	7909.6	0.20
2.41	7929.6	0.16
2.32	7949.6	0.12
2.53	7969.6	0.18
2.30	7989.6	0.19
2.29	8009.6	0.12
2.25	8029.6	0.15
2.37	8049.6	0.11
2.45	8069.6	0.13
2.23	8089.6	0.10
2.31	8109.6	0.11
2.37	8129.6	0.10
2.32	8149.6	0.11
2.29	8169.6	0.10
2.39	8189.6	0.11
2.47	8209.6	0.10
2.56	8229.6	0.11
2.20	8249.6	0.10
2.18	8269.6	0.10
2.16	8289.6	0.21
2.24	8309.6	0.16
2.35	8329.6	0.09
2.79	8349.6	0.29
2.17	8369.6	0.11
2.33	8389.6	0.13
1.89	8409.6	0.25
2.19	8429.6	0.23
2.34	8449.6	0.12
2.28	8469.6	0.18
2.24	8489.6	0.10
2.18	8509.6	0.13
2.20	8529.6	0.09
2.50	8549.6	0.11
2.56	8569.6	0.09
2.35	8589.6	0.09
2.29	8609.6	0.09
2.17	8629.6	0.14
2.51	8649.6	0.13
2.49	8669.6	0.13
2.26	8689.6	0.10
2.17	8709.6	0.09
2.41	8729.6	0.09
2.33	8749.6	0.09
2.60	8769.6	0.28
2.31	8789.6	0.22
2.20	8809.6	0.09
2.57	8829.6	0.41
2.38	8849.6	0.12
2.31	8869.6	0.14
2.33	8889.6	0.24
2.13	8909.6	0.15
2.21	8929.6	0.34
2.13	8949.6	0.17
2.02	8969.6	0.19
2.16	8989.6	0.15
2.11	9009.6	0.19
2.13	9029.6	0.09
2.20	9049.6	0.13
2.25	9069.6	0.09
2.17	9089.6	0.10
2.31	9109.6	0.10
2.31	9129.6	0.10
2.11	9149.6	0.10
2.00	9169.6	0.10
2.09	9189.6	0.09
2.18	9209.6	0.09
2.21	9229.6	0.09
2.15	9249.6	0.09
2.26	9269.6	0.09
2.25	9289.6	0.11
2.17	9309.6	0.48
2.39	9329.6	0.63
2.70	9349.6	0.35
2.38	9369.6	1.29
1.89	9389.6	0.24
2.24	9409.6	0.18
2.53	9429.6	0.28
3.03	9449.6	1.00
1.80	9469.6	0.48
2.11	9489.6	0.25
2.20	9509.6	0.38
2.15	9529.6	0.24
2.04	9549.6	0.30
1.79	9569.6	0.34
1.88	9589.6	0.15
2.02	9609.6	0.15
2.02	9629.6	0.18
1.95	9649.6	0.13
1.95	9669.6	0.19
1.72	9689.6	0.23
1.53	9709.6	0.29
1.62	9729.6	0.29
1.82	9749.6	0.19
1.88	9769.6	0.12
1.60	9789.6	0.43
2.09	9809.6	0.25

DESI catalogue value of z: 0.43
